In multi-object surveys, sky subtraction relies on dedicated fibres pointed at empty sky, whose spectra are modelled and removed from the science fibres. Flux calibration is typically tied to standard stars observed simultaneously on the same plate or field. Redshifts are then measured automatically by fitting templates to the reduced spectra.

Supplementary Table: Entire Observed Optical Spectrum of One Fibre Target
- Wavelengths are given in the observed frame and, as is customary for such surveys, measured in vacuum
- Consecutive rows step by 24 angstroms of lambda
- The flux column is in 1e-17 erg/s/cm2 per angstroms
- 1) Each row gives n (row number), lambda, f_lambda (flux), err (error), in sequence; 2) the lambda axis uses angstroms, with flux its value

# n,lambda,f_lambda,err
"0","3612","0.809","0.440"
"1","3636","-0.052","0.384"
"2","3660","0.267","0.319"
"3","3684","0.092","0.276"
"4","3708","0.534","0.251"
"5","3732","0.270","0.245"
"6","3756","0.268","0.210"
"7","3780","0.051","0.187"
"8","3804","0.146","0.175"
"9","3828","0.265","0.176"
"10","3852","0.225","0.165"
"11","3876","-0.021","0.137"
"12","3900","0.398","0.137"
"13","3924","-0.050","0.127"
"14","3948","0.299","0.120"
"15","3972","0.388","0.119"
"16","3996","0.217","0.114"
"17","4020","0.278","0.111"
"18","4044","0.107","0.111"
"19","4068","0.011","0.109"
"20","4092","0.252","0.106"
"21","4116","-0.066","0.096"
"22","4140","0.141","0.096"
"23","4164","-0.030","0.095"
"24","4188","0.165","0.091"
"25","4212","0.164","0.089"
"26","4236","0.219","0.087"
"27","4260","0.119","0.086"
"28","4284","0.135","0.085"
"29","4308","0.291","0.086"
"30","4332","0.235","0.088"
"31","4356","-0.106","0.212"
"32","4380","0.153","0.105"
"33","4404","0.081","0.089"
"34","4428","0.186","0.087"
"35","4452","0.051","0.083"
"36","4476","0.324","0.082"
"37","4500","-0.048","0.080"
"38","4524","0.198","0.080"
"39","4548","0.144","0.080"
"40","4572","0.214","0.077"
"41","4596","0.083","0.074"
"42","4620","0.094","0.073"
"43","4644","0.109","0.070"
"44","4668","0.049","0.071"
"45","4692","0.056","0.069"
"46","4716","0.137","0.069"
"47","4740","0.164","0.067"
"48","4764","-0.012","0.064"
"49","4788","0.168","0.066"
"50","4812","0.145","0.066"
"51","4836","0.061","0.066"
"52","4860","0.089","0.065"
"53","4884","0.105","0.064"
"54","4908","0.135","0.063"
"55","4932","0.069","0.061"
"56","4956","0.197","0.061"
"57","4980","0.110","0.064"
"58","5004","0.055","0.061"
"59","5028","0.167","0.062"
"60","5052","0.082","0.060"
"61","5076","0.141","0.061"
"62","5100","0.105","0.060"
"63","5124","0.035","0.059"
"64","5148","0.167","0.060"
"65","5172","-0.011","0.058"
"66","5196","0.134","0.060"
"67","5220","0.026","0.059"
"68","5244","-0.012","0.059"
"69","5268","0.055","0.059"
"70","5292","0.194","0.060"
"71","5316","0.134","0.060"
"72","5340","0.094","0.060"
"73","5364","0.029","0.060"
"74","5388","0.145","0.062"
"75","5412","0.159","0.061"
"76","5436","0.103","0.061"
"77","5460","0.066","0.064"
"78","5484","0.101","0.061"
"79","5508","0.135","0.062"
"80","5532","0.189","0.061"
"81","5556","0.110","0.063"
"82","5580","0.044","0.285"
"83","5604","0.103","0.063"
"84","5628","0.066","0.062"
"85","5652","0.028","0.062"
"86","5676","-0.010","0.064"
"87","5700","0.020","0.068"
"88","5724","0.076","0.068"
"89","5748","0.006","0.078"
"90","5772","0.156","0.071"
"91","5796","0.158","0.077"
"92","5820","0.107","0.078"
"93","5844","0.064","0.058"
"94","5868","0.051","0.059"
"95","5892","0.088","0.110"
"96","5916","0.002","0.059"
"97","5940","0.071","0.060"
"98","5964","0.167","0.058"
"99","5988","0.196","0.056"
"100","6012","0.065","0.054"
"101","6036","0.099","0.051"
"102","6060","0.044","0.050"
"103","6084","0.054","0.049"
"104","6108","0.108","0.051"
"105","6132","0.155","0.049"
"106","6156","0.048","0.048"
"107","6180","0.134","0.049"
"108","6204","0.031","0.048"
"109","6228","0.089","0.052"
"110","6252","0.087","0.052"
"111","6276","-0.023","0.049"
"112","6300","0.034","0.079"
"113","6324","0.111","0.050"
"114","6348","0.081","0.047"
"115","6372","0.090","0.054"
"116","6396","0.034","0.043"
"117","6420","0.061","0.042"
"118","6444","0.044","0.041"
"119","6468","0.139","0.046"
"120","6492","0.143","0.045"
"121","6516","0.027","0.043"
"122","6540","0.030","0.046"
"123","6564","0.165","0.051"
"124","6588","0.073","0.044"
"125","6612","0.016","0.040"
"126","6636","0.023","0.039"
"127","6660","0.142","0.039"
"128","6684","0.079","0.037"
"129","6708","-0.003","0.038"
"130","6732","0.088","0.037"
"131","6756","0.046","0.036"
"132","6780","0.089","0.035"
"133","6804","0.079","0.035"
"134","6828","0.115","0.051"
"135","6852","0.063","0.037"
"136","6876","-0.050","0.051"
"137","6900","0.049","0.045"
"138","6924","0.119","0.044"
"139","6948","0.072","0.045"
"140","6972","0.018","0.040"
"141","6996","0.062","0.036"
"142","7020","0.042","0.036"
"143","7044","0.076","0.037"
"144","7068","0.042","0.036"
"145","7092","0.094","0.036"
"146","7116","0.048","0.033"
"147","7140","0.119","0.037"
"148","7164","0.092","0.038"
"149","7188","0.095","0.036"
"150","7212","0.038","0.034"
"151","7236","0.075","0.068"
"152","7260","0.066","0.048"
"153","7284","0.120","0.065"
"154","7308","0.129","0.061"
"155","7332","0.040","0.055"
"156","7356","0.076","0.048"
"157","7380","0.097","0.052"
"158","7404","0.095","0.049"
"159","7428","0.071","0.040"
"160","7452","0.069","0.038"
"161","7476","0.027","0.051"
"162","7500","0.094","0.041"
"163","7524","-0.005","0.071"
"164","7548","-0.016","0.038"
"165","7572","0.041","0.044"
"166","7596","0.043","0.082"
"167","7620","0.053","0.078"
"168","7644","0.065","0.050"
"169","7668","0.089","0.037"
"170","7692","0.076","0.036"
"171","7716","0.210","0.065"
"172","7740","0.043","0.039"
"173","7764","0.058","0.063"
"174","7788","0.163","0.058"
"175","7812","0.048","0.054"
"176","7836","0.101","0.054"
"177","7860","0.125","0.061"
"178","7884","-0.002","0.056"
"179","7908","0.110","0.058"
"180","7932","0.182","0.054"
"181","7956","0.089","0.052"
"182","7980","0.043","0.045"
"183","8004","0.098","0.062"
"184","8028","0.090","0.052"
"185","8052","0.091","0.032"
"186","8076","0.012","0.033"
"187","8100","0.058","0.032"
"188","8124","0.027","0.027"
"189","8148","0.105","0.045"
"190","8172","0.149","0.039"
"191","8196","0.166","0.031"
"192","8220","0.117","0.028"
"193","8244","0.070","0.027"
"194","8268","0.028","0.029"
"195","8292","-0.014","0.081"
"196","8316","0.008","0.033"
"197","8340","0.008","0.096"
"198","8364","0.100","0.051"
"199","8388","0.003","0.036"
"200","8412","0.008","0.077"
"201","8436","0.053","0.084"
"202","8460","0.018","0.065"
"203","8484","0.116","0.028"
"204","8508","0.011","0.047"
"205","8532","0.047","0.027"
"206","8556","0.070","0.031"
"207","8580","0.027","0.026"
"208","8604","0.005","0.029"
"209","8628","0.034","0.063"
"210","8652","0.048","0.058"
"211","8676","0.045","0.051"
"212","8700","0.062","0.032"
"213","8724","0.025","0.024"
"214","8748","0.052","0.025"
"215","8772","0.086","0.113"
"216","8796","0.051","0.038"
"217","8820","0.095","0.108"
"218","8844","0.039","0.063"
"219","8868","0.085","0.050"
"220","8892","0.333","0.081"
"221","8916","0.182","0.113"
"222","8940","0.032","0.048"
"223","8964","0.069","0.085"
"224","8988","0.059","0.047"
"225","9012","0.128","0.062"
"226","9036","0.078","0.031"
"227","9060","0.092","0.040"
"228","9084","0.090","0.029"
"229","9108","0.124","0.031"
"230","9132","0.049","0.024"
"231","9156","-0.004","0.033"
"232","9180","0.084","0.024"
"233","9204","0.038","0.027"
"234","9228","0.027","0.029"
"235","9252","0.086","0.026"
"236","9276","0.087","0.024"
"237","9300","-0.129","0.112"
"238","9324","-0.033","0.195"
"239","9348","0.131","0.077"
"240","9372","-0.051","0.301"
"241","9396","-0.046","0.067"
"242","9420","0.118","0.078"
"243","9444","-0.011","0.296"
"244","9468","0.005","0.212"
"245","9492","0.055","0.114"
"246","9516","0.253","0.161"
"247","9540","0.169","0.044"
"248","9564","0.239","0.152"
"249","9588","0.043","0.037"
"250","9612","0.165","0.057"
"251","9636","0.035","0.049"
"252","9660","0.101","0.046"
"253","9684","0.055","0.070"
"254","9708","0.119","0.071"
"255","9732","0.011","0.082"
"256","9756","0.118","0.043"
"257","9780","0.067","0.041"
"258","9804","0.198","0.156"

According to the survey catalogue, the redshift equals 1.38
